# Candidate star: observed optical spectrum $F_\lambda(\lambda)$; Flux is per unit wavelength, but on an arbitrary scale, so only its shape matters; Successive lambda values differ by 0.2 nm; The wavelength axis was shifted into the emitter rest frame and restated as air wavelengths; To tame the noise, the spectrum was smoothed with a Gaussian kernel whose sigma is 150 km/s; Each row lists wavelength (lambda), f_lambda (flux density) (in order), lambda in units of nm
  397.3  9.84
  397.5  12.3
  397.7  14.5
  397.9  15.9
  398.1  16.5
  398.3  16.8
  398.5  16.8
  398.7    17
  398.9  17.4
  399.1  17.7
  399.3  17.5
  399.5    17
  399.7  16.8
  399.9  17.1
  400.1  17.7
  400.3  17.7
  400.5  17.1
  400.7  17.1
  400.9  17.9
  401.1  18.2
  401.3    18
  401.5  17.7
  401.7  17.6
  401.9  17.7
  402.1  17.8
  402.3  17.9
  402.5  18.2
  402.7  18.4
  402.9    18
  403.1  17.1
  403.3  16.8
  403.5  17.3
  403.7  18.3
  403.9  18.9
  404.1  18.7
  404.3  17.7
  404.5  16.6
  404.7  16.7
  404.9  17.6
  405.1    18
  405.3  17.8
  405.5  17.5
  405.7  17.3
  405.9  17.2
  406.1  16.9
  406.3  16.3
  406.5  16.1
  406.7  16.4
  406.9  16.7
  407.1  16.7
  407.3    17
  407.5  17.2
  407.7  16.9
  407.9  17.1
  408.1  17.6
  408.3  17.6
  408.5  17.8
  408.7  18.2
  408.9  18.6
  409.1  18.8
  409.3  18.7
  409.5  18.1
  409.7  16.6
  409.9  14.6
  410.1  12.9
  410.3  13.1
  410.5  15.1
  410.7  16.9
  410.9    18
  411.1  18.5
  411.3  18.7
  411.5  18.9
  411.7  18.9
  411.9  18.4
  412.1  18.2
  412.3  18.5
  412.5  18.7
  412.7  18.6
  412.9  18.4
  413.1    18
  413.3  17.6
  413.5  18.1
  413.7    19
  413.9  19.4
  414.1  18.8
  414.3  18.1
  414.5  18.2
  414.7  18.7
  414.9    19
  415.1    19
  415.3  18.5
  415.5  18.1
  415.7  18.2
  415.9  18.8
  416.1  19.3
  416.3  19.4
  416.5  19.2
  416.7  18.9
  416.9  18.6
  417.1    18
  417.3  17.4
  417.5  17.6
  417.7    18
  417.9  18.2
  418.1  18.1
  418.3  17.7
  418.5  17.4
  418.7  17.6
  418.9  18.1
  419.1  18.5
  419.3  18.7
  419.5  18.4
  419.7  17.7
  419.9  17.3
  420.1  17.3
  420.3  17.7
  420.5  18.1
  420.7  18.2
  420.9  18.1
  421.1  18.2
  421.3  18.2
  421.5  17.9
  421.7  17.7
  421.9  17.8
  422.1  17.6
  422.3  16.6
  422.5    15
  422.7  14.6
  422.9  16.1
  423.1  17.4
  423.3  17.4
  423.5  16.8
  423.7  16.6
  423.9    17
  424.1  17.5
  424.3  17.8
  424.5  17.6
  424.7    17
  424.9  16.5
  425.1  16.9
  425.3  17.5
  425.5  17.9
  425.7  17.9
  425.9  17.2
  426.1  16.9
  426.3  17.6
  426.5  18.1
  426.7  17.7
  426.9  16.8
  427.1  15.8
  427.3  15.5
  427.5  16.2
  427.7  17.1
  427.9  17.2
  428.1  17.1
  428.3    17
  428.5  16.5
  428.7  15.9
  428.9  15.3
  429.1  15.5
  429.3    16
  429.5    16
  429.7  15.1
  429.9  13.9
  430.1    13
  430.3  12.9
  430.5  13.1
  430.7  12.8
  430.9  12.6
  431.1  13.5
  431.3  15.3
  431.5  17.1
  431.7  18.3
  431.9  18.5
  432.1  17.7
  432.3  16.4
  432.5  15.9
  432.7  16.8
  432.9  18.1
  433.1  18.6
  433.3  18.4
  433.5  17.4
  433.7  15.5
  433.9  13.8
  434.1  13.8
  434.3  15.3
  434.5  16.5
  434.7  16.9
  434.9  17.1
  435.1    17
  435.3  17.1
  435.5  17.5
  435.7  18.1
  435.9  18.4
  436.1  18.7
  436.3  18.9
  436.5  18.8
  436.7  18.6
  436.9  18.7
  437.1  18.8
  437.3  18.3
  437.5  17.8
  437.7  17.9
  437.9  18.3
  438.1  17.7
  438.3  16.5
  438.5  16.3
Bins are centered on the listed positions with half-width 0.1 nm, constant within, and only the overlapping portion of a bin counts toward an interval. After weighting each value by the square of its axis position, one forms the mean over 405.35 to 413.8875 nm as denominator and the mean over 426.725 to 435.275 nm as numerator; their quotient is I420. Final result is 1.0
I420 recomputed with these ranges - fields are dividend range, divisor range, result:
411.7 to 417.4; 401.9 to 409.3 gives 1.11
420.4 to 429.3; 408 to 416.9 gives 1.00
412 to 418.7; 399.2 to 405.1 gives 1.11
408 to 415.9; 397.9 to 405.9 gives 1.07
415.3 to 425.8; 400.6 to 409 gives 1.09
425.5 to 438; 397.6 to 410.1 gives 1.10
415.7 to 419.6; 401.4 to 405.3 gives 1.11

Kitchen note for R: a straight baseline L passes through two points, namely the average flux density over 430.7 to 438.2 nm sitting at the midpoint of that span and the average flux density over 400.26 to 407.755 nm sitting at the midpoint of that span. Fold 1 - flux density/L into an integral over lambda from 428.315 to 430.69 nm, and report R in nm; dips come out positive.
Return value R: 0.319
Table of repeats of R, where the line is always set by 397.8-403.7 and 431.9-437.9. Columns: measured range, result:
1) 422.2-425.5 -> 0.111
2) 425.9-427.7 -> 0.054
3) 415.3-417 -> -0.136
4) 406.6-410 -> 0.015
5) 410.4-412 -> -0.048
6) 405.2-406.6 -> 0.032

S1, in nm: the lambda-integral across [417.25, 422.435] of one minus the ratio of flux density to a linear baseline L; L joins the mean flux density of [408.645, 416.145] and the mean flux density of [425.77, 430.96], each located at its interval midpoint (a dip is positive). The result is -0.28 nm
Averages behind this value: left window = 17.9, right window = 15.8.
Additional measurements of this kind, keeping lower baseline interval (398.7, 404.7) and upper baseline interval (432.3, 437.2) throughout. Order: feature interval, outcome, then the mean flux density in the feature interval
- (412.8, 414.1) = -0.07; 18.4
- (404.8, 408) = 0.10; 17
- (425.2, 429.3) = 0.13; 16.8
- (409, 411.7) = 0.09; 16.9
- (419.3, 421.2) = -0.06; 17.9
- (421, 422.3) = -0.03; 17.8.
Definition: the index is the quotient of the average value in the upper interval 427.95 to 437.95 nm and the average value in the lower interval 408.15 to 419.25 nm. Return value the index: 0.9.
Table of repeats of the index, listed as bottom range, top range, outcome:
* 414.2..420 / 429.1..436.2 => 0.88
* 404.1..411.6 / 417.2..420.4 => 1.04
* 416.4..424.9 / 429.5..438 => 0.94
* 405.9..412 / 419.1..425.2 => 1.01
